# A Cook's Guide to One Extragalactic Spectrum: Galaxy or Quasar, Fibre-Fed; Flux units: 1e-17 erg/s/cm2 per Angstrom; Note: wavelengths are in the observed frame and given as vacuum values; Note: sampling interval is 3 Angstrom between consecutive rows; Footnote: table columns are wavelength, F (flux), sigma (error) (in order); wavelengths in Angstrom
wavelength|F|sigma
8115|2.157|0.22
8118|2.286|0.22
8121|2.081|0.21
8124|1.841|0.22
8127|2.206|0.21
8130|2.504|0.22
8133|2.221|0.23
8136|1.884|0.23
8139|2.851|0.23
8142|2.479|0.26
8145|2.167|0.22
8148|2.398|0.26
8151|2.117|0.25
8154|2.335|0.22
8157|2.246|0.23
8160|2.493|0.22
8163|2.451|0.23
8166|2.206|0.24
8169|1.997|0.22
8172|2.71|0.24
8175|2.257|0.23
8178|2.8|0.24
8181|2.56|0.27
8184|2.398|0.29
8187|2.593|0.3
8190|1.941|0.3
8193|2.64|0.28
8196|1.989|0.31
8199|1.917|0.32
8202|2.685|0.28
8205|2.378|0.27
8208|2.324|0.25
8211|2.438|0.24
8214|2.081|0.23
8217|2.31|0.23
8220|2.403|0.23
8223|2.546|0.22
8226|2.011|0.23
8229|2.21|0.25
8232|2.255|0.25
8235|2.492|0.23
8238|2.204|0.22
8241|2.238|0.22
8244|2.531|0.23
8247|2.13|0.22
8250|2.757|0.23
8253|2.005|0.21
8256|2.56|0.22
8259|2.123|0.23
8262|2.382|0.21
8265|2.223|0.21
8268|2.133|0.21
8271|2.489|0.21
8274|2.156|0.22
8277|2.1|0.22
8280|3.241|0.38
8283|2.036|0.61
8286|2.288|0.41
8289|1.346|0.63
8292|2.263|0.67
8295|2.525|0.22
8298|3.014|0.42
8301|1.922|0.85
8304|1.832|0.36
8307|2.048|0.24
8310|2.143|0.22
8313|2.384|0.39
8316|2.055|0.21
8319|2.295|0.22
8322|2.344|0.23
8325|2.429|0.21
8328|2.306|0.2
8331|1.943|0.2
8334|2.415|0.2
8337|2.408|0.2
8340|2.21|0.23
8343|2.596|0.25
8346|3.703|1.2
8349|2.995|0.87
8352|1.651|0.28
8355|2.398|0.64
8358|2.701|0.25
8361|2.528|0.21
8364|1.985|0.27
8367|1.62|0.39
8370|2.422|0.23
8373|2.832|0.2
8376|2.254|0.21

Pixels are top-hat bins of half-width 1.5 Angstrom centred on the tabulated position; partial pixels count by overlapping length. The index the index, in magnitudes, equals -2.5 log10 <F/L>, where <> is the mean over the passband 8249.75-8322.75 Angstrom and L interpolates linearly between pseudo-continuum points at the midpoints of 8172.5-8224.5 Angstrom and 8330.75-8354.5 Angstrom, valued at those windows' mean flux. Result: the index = 0.09 mag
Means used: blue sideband 2.37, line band 2.26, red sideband 2.52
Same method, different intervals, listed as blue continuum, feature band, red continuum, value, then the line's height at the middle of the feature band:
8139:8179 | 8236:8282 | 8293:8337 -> -0.02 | 2.3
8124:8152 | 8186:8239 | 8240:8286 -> 0.01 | 2.32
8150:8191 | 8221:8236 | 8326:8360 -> 0.05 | 2.41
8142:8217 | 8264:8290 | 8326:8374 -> 0.07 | 2.38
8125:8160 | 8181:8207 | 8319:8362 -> 0.01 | 2.35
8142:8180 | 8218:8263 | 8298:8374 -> 0.01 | 2.35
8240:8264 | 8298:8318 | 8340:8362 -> 0.17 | 2.5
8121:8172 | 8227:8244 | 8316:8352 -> 0.03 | 2.37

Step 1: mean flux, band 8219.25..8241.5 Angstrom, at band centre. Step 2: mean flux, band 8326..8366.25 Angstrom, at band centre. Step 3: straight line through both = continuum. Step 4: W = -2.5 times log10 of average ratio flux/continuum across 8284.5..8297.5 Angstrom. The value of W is 0.09 mag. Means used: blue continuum 2.29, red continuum 2.43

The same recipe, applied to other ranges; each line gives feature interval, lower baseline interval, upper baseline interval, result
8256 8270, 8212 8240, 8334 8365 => 0.04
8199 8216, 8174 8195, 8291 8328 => 0.04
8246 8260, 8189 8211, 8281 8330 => -0.04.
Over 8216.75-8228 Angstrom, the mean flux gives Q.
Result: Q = 2.31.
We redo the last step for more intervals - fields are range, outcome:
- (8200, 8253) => 2.34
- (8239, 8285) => 2.34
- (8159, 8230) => 2.35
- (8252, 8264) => 2.28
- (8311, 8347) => 2.4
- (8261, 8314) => 2.25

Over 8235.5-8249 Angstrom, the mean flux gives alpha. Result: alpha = 2.31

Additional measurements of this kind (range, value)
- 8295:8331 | 2.25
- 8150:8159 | 2.25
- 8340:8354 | 2.67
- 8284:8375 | 2.32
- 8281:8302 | 2.23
